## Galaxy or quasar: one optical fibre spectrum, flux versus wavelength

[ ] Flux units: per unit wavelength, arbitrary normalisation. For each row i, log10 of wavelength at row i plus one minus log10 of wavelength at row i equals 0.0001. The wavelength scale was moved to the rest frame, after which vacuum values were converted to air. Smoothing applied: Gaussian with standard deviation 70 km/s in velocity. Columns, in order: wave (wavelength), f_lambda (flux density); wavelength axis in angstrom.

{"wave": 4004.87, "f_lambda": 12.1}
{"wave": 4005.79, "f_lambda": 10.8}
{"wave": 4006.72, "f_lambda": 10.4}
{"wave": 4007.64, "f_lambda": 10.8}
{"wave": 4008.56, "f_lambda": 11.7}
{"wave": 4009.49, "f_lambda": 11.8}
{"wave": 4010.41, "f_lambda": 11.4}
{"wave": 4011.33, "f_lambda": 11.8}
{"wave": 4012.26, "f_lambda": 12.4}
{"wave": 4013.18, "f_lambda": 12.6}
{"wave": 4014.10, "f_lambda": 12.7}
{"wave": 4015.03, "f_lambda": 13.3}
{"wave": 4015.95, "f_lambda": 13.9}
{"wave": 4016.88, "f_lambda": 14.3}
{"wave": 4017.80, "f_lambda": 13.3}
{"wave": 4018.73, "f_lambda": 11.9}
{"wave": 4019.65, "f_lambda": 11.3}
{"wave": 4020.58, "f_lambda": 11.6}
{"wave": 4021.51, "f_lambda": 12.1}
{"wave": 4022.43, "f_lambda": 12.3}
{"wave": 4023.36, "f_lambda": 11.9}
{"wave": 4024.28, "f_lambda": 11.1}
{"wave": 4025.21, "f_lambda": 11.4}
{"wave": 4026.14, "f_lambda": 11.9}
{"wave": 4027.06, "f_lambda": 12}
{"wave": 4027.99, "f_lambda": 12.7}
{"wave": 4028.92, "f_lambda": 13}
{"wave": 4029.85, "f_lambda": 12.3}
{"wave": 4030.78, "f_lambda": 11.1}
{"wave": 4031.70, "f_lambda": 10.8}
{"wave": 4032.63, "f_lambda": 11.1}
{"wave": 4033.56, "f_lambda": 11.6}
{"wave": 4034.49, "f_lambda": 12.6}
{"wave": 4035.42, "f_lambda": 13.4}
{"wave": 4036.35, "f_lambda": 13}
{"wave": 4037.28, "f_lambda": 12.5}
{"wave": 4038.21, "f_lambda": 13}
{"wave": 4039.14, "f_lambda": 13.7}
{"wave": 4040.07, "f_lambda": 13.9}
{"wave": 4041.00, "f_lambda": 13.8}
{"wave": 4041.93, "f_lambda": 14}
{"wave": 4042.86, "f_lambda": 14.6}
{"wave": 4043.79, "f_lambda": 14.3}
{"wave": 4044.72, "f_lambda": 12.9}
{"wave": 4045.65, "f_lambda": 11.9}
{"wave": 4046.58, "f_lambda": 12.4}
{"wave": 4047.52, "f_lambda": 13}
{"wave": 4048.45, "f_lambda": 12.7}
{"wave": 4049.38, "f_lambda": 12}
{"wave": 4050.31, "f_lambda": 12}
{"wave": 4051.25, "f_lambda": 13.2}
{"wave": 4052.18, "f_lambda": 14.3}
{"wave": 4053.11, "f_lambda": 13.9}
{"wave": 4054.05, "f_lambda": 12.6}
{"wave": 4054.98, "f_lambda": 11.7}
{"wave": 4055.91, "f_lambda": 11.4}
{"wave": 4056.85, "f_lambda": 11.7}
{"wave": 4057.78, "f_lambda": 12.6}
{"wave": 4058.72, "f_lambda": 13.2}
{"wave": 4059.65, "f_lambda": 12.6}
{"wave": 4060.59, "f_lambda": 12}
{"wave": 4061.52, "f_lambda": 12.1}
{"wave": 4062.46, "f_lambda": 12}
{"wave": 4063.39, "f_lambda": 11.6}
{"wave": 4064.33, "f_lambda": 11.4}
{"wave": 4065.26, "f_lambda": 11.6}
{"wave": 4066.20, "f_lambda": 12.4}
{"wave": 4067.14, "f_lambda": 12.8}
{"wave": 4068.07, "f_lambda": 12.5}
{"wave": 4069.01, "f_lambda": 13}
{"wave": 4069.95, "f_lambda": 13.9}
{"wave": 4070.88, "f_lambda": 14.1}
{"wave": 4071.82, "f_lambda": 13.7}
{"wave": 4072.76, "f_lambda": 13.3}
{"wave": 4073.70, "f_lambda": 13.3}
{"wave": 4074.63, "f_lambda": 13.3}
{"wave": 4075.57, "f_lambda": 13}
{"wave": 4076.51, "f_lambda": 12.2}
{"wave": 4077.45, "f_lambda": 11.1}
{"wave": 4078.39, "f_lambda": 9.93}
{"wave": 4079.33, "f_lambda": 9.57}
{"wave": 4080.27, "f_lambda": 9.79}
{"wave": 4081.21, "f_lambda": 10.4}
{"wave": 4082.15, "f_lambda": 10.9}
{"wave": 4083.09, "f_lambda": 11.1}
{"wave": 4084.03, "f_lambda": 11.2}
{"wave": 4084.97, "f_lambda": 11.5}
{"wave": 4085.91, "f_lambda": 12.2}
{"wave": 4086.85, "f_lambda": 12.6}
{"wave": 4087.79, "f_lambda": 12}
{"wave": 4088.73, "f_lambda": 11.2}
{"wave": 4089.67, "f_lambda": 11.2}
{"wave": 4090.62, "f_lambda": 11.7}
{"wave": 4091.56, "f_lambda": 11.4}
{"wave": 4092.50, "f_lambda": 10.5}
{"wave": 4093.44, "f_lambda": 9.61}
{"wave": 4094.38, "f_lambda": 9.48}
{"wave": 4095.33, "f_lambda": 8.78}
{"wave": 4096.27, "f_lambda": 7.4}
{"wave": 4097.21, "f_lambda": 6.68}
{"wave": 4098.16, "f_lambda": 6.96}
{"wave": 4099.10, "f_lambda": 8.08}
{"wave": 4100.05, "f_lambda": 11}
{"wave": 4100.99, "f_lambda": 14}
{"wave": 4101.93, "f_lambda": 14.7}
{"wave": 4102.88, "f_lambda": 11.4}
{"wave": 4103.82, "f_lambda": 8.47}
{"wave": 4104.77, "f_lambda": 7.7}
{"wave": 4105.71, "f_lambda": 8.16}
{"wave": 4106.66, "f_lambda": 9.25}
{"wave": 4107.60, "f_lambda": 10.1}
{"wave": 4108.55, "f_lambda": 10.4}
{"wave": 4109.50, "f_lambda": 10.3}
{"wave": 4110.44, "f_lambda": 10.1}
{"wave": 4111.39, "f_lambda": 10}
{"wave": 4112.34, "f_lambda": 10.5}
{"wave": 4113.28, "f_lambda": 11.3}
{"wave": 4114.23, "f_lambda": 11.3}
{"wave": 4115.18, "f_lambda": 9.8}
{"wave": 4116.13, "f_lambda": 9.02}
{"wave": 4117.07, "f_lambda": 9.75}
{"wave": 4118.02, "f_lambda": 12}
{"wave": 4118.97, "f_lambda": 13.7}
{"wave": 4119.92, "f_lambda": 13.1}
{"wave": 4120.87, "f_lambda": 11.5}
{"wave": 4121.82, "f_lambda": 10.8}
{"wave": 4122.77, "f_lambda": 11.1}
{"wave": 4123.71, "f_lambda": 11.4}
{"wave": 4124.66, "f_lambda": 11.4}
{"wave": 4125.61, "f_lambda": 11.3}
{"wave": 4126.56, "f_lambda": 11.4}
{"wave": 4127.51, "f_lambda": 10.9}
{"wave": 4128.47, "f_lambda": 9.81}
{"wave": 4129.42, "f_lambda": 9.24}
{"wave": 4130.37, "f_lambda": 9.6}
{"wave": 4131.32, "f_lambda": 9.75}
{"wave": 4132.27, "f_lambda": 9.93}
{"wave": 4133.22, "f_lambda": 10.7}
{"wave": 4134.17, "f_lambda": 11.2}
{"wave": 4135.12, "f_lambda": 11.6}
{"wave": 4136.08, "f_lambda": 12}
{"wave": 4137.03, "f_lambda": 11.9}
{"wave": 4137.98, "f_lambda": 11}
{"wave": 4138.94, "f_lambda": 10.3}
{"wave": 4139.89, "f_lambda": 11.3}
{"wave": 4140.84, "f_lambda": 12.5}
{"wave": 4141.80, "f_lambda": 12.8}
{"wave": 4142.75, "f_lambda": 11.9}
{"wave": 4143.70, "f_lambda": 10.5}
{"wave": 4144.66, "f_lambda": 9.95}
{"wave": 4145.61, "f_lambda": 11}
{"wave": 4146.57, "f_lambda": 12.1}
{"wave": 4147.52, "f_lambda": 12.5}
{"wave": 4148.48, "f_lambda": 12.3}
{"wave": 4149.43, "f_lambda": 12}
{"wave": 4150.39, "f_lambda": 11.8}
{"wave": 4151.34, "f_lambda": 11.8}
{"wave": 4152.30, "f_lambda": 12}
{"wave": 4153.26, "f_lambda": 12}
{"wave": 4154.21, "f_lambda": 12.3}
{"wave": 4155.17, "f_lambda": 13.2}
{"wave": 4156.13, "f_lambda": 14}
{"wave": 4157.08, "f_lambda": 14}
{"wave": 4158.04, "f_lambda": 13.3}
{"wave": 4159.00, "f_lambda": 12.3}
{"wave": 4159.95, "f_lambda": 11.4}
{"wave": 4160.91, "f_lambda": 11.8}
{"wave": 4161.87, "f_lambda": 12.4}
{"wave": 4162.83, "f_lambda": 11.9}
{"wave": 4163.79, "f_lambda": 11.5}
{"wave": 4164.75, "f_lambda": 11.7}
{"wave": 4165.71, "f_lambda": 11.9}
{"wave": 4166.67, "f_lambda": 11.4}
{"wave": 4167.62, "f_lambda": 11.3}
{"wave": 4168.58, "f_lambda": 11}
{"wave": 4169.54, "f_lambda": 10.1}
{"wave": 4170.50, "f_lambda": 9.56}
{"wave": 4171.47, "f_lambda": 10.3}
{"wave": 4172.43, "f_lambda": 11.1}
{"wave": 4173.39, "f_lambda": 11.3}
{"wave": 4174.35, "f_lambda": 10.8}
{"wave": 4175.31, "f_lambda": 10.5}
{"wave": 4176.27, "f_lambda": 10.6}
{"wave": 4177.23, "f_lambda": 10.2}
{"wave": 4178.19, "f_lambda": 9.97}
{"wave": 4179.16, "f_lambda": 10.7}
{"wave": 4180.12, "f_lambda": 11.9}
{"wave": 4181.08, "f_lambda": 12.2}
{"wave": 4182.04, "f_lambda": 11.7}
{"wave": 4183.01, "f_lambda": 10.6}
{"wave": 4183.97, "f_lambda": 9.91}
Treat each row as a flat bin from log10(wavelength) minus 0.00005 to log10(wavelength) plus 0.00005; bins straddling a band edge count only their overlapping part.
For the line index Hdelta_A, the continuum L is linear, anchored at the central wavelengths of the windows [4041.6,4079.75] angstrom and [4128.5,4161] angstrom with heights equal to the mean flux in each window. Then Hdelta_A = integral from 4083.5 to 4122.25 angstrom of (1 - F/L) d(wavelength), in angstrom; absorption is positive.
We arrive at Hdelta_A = 5.09 angstrom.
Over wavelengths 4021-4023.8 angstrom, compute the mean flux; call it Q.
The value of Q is 12.1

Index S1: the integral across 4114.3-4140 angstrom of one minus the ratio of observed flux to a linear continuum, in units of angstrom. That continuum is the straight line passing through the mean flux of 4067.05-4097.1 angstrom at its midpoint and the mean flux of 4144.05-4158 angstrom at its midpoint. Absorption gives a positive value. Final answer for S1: 2.2 angstrom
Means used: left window 11.4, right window 12.2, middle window 10.9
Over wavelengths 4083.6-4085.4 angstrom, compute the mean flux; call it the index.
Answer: 11.4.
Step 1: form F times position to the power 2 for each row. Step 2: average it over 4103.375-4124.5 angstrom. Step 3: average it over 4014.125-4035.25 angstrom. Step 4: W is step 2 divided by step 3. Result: 0.90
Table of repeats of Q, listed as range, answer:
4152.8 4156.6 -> 12.9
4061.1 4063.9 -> 11.9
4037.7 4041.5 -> 13.6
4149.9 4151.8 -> 11.8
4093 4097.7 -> 8.37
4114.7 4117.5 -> 9.53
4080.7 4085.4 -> 11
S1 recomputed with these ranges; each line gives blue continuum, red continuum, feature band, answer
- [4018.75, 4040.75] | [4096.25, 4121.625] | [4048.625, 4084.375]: -2.8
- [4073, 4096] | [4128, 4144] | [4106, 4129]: 0.4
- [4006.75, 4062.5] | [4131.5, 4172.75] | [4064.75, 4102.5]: 2.4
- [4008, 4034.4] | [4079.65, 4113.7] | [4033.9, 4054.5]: -2.8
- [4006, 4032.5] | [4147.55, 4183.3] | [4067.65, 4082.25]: -0.3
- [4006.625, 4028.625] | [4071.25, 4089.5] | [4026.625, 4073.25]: -3.0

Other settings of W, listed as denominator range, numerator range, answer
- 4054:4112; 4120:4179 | 1.05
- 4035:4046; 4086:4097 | 0.80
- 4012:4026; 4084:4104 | 0.88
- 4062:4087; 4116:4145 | 0.95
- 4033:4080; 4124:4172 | 0.95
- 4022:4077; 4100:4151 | 0.90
